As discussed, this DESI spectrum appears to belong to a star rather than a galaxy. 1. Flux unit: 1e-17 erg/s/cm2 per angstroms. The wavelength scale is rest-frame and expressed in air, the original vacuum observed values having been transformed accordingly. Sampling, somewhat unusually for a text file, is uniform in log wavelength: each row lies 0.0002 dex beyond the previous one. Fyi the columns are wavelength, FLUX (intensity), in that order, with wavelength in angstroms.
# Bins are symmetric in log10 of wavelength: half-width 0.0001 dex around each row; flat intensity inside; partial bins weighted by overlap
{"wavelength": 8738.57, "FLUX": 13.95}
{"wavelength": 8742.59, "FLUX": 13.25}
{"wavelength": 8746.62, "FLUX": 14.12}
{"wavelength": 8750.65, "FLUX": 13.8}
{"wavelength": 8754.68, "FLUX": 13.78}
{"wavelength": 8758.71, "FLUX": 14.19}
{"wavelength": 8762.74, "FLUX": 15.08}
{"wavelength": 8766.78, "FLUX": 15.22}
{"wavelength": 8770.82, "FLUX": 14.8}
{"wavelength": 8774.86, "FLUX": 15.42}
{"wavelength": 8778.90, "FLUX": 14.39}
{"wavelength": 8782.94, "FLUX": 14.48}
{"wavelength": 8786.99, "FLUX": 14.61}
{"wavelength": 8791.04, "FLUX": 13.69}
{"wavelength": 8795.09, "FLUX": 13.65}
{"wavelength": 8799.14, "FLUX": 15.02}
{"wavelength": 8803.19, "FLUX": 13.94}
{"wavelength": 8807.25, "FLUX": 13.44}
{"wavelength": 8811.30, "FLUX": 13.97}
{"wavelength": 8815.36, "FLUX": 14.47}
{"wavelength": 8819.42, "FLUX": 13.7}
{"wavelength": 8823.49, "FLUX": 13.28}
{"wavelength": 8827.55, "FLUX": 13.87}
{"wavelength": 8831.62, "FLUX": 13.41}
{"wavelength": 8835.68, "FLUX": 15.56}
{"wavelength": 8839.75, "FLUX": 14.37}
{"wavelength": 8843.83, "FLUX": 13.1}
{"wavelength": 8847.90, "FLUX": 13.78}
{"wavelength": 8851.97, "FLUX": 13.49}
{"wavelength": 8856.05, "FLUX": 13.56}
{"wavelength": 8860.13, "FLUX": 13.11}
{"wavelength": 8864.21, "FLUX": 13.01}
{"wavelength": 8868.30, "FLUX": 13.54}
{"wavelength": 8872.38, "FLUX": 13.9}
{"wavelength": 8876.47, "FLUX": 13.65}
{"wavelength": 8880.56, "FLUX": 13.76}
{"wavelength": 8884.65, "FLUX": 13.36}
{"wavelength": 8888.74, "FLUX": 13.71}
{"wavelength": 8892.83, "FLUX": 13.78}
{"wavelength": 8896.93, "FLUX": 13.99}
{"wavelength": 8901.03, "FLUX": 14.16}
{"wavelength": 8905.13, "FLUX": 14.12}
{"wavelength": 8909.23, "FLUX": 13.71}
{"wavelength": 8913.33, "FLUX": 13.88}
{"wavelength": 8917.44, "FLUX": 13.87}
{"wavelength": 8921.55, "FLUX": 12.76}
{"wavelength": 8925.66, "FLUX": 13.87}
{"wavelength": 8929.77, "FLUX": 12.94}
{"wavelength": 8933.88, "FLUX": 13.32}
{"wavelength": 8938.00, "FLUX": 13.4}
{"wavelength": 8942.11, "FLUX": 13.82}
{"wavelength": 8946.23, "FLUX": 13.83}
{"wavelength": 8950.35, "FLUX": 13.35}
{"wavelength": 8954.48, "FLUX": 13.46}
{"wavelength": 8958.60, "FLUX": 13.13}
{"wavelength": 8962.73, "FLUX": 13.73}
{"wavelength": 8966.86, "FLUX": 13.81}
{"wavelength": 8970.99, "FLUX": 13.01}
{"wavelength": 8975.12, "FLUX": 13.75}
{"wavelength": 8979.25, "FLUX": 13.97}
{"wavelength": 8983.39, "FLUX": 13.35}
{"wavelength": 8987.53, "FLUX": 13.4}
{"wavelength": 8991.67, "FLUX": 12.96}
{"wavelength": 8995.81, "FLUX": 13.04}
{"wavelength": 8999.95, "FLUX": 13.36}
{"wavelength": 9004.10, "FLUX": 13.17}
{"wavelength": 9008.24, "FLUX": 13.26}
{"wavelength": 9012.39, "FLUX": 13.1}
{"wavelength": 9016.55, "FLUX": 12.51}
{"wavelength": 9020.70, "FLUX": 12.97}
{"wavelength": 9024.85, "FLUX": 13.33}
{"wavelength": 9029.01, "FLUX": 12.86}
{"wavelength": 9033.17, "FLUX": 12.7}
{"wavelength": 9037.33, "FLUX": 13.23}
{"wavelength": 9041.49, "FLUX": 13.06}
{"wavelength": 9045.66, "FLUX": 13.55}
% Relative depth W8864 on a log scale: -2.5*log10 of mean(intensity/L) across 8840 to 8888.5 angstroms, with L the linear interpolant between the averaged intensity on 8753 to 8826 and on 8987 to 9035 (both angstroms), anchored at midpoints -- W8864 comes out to 0.028 mag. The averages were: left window 14.3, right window 13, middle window 13.5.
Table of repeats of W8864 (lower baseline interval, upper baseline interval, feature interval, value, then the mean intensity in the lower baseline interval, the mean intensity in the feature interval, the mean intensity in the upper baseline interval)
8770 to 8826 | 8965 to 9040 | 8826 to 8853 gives 0.00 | 14.2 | 14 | 13.2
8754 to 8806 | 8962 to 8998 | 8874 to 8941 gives 0.01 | 14.5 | 13.6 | 13.4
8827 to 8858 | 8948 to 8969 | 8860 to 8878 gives 0.03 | 13.9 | 13.5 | 13.5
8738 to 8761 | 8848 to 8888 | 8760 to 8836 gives -0.04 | 13.9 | 14.3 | 13.5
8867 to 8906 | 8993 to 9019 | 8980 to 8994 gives -0.01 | 13.8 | 13.3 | 13.1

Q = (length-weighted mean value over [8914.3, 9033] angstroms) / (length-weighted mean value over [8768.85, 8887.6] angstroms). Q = 1.0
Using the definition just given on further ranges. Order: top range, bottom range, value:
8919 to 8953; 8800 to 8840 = 0.96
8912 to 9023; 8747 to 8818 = 0.93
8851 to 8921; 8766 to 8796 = 0.94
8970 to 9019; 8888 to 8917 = 0.95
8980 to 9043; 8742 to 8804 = 0.91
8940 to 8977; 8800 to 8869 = 0.98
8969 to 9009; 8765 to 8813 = 0.93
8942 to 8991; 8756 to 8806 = 0.93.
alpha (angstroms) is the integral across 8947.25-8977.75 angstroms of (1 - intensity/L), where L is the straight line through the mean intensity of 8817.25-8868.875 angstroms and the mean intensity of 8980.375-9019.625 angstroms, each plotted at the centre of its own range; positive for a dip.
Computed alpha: -0.5 angstroms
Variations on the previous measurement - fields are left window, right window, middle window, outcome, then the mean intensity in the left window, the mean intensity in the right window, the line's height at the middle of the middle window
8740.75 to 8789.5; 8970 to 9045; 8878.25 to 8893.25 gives 0.2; 14.4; 13.2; 13.8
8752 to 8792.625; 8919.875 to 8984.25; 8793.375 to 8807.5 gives 0.3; 14.6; 13.5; 14.4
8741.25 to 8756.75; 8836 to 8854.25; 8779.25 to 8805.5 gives -0.8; 13.8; 13.9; 13.8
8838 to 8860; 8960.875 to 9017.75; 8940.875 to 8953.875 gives -0.2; 13.6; 13.3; 13.4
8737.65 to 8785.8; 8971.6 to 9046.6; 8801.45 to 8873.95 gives 1.4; 14.4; 13.2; 14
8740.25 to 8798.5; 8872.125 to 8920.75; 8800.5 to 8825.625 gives 0.6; 14.3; 13.8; 14.1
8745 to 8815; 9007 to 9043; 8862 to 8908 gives 0.1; 14.3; 13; 13.8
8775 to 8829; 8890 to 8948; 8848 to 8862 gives 0.5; 14.1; 13.7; 13.9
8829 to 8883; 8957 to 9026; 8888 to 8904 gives -0.4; 13.7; 13.3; 13.6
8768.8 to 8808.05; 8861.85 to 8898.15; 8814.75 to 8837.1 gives 0.1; 14.4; 13.6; 14.1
